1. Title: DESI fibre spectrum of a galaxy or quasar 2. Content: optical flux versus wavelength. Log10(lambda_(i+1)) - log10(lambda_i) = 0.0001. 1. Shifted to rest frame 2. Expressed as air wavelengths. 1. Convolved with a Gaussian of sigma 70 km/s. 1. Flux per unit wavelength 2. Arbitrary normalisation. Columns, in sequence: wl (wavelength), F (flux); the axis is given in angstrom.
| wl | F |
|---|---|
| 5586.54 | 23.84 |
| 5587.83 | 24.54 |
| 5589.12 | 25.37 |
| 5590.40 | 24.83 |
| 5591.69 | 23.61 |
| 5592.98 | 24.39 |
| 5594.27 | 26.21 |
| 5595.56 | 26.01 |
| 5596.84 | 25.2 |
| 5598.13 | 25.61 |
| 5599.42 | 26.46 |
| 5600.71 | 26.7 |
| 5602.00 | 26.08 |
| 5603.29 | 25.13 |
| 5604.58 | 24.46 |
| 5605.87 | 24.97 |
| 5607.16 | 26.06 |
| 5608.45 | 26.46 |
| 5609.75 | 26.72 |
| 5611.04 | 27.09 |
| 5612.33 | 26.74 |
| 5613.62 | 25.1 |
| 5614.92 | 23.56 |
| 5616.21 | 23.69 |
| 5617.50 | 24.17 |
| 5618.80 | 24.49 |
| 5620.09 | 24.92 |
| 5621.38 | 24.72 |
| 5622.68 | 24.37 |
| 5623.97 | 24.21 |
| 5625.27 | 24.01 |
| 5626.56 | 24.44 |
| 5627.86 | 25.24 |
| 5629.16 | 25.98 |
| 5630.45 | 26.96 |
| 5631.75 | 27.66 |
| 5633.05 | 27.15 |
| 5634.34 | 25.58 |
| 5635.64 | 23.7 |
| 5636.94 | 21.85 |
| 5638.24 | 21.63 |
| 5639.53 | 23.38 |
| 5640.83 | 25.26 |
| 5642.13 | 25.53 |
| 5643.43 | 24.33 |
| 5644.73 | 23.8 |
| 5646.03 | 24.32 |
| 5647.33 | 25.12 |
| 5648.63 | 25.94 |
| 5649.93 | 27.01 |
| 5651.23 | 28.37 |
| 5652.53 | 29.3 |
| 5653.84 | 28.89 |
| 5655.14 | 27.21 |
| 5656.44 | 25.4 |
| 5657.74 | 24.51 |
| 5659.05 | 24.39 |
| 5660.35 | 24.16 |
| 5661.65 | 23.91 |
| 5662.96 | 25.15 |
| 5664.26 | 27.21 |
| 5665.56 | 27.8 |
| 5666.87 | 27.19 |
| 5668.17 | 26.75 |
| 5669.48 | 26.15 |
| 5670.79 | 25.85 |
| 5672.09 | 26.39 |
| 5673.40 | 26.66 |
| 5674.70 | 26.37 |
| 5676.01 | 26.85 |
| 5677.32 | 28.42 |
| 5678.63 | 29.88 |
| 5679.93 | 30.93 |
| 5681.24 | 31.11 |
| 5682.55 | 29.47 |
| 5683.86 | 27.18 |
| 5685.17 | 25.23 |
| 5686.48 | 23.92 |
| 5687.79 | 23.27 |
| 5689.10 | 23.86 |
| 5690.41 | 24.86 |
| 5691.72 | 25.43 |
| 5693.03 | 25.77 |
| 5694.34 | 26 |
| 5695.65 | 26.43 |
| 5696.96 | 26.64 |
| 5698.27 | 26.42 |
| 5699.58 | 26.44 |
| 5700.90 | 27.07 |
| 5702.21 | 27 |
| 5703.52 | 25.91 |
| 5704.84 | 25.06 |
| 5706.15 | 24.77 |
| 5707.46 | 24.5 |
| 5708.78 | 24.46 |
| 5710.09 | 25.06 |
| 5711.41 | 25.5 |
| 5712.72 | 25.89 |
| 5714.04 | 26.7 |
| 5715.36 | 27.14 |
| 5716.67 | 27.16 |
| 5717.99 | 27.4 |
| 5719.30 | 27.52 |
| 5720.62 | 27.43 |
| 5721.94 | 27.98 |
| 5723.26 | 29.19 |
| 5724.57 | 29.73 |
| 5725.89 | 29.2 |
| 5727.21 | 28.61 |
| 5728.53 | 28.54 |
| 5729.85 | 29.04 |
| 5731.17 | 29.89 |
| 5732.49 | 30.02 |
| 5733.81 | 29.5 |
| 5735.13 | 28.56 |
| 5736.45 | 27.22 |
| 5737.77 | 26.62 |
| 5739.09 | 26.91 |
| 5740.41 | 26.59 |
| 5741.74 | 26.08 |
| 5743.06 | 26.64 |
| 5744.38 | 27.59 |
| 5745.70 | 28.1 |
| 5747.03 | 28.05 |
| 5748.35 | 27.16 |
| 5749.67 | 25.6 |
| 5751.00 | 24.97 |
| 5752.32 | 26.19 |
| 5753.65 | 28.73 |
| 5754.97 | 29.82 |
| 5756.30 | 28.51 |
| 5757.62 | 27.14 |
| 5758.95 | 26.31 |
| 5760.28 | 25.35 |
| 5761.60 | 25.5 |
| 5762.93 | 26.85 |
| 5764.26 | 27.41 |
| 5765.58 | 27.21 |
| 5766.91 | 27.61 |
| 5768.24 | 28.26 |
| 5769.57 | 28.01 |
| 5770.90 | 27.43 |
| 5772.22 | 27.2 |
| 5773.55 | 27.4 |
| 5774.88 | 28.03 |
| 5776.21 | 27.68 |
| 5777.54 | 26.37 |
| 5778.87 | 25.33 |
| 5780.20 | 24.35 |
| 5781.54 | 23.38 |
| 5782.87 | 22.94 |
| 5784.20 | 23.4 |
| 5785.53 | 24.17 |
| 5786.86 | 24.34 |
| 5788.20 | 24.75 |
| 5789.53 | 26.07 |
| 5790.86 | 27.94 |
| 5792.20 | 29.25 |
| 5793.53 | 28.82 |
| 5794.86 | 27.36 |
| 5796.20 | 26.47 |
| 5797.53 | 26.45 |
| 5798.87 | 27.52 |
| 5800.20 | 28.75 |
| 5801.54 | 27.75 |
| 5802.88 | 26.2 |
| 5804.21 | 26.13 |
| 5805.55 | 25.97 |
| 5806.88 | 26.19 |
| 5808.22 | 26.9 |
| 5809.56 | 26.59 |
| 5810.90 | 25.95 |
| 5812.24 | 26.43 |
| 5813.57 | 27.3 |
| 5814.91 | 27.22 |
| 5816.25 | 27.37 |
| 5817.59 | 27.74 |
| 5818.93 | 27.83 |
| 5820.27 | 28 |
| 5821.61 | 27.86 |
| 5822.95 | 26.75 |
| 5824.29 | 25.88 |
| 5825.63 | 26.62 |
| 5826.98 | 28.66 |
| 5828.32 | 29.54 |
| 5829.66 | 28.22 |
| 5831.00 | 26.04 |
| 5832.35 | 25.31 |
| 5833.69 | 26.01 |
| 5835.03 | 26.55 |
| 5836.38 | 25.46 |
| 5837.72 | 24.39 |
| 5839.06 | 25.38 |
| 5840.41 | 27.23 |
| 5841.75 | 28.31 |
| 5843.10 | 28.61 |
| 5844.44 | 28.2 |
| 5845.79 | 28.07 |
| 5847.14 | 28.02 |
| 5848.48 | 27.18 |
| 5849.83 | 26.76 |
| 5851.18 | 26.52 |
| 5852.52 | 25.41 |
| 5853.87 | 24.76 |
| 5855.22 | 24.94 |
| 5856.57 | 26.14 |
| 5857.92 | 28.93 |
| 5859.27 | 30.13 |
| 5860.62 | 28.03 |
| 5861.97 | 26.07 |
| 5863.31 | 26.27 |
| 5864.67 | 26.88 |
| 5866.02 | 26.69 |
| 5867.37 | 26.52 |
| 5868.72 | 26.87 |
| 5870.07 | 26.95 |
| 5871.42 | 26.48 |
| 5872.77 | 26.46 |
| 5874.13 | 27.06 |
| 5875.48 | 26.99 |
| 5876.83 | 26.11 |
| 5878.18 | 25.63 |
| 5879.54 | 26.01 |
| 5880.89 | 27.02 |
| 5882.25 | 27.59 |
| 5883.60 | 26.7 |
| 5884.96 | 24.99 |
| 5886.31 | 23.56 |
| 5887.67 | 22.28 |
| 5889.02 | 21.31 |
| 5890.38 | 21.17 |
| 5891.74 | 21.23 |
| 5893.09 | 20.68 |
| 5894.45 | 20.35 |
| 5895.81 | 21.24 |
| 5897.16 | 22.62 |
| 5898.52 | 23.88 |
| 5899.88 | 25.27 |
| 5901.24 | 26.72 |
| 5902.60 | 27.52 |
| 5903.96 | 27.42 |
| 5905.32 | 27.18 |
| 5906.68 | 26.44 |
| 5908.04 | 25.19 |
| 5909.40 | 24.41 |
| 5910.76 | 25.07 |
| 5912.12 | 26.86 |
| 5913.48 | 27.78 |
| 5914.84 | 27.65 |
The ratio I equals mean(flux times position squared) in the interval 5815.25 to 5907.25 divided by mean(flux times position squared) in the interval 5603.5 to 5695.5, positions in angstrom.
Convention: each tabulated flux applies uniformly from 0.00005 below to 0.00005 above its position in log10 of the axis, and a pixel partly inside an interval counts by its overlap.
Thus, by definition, 1.1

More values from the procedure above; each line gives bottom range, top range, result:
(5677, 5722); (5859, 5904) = 1.02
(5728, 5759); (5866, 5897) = 0.94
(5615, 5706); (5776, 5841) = 1.08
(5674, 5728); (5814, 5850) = 1.06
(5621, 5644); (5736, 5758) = 1.14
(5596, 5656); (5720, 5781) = 1.13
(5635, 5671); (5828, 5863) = 1.13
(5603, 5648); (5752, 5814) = 1.13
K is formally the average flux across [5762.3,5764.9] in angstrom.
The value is 27.1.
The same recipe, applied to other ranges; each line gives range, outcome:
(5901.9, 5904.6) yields 27.4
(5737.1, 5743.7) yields 26.6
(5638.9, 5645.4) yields 24.4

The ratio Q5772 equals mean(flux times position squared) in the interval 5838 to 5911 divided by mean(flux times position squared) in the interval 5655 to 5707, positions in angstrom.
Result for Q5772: 1.05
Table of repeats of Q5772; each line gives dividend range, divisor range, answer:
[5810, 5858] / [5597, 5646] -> 1.16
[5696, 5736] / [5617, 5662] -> 1.11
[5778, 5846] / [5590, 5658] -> 1.12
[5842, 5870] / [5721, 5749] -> 1.00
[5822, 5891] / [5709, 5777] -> 1.00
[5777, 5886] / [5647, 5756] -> 1.04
